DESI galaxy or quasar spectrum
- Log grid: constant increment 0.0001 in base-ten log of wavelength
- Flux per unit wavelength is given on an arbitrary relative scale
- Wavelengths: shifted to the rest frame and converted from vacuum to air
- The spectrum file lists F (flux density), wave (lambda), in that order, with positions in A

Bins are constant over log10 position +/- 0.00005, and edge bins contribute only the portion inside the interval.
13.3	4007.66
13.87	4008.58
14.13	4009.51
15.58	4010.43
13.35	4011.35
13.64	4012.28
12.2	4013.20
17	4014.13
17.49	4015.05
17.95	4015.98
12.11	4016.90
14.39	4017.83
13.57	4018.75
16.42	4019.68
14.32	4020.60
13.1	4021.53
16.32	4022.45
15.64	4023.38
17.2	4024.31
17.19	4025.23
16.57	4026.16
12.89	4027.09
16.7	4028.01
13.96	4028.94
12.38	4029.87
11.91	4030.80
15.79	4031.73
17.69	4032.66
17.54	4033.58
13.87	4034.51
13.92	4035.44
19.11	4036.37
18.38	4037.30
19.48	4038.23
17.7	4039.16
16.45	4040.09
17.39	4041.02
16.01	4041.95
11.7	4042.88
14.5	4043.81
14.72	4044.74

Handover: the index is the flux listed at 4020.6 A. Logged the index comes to 14.32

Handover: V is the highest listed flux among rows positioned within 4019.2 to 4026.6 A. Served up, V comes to 17.2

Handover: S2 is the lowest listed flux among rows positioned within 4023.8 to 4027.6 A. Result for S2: 12.89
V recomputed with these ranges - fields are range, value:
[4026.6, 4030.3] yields 16.7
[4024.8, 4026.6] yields 17.19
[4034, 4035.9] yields 13.92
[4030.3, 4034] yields 17.69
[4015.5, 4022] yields 17.95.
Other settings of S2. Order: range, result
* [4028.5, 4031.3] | 11.91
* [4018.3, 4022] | 13.1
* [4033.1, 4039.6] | 13.87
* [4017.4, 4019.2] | 13.57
